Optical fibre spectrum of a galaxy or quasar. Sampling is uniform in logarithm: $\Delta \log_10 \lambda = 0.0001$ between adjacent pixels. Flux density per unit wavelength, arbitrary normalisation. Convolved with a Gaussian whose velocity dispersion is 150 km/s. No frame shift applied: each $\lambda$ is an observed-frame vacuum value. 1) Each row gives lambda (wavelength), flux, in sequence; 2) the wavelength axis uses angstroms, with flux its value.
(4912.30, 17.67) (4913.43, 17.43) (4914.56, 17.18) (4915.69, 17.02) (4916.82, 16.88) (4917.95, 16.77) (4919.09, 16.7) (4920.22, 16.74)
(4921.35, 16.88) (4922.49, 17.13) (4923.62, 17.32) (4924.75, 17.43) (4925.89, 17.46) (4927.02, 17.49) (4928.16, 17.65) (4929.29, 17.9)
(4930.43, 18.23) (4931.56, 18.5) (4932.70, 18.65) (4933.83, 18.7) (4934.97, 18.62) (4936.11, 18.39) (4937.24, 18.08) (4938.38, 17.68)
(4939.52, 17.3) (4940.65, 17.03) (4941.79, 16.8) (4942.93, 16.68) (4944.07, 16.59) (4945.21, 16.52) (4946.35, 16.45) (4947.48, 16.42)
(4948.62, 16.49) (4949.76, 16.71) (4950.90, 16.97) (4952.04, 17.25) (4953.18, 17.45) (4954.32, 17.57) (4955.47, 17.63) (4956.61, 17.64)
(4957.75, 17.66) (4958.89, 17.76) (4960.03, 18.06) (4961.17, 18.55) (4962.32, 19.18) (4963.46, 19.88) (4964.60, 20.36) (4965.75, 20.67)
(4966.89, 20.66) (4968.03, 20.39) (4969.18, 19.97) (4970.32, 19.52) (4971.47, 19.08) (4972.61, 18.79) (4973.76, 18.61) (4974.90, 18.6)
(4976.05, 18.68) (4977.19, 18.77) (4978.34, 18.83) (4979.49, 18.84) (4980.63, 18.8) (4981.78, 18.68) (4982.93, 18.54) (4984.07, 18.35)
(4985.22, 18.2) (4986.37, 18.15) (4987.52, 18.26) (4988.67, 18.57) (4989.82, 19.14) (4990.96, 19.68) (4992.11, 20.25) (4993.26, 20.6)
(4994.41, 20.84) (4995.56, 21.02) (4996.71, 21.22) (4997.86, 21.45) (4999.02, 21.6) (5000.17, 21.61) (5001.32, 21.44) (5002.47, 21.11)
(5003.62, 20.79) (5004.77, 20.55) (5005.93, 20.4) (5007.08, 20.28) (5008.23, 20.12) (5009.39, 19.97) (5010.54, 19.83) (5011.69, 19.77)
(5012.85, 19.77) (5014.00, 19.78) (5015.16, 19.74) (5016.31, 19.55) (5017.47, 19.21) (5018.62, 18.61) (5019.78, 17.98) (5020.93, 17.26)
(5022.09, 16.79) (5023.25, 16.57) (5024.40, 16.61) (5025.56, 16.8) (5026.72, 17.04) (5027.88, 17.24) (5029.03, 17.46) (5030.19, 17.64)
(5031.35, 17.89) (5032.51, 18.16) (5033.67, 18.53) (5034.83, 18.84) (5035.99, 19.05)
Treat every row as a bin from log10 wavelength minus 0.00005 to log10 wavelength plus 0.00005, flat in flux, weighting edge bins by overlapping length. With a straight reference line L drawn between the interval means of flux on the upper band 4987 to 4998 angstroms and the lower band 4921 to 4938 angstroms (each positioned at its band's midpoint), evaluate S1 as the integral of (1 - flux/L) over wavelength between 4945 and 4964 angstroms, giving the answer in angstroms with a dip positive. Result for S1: 1.2 angstroms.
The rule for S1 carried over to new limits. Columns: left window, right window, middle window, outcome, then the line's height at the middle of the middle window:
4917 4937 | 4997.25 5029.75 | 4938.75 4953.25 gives 1.0 angstroms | 18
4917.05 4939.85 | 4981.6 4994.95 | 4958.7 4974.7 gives -0.7 angstroms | 18.6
